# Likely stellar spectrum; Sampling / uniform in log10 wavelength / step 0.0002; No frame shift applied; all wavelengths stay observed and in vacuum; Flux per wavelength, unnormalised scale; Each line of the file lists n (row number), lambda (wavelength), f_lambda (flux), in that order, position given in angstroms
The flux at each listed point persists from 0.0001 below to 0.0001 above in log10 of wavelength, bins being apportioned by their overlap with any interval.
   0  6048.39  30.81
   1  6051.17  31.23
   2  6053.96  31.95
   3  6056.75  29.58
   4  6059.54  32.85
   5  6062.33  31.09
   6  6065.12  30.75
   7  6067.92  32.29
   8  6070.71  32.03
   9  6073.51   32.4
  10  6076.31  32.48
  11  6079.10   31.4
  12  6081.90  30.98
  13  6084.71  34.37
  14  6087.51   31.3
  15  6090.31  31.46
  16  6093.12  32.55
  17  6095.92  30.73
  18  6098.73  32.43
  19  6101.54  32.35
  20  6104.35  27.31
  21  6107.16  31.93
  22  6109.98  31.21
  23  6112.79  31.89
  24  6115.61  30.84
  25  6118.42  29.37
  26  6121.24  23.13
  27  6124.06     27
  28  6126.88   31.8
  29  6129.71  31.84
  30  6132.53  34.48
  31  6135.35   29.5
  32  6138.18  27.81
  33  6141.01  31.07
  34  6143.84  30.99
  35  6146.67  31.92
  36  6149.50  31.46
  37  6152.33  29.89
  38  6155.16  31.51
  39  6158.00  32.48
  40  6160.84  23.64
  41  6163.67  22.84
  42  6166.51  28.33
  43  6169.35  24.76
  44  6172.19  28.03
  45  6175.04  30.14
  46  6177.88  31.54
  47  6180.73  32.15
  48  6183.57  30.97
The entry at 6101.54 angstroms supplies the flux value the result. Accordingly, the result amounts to 32.35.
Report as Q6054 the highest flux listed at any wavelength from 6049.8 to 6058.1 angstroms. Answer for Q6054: 31.95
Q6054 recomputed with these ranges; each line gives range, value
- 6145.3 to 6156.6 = 31.92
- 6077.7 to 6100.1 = 34.37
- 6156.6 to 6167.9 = 32.48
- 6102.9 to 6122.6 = 31.93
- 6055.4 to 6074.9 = 32.85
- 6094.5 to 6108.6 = 32.43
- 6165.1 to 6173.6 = 28.33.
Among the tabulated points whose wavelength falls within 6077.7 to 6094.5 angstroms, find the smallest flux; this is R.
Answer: 30.98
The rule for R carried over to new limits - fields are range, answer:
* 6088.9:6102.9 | 30.73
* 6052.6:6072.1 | 29.58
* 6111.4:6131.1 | 23.13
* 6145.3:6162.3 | 23.64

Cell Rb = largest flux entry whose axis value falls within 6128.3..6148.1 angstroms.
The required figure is 34.48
